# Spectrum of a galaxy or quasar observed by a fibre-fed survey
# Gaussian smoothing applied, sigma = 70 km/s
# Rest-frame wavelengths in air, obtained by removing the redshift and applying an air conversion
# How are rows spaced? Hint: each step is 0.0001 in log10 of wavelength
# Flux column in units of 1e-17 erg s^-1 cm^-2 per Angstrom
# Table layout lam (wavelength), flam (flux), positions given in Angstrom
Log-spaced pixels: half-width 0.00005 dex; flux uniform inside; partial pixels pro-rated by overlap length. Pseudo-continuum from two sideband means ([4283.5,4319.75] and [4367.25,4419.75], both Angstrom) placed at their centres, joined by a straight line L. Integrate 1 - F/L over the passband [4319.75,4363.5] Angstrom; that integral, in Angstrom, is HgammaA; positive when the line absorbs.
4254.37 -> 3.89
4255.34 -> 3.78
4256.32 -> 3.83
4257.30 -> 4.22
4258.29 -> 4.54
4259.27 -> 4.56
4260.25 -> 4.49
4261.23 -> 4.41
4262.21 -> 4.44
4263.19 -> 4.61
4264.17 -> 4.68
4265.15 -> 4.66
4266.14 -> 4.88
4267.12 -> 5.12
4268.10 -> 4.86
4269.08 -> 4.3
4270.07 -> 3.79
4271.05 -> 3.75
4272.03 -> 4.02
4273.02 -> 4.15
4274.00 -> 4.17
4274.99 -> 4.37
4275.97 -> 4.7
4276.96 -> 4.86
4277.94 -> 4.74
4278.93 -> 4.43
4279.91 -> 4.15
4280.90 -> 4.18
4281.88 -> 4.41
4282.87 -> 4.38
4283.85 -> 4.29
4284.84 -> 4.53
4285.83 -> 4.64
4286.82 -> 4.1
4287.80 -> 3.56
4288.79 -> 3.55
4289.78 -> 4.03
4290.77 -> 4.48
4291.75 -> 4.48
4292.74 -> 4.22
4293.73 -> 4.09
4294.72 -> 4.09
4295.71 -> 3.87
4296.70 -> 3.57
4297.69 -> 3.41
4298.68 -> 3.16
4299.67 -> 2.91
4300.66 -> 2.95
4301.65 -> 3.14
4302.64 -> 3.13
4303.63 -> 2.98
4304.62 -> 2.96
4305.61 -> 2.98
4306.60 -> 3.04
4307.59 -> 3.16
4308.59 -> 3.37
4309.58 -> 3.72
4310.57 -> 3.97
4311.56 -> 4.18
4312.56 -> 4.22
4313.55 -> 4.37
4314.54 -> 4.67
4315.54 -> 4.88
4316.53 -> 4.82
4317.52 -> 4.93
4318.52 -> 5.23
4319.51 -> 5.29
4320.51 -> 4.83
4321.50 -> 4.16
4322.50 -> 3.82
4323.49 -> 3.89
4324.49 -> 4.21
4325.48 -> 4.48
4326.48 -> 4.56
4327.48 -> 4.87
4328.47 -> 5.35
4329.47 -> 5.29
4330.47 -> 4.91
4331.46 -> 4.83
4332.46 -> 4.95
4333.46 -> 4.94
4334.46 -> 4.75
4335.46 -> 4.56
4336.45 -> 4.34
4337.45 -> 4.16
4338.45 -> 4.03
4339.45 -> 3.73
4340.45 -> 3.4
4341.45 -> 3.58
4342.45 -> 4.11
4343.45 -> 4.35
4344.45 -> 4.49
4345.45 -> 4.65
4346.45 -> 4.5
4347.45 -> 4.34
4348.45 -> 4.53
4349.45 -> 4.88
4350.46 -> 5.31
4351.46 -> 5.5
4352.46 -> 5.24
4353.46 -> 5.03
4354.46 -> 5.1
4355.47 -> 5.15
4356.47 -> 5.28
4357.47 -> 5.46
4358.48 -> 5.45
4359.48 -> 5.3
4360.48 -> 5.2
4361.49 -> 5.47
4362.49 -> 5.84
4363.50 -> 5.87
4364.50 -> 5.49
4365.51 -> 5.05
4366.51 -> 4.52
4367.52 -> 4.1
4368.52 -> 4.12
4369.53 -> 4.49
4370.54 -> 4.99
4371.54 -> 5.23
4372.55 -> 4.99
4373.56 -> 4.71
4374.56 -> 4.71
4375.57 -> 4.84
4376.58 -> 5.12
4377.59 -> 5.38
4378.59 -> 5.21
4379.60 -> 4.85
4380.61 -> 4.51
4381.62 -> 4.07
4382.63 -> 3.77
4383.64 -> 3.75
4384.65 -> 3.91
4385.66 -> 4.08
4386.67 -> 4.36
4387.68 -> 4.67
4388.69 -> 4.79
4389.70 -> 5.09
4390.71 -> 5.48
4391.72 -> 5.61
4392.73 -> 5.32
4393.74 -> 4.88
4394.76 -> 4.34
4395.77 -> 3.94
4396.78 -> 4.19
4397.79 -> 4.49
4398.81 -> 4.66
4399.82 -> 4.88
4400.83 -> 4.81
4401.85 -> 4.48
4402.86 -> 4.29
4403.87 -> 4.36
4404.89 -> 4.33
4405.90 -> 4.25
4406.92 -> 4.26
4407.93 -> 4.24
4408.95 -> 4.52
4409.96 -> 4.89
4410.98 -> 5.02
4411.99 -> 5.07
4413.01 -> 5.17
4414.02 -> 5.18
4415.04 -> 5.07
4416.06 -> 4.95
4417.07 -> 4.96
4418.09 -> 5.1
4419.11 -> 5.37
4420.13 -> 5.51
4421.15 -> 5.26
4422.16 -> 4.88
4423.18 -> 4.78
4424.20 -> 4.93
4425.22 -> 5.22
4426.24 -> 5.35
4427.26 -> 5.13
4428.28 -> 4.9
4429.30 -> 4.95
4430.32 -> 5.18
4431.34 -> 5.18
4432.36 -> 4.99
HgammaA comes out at -4.9 Angstrom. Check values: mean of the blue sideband 3.91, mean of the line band 4.73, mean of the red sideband 4.69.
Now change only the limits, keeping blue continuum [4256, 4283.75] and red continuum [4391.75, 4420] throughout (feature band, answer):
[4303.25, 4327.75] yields 2.1 Angstrom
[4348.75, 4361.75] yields -1.8 Angstrom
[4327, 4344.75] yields 0.4 Angstrom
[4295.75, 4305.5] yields 2.9 Angstrom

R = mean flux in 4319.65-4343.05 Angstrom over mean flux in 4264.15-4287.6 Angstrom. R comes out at 1.0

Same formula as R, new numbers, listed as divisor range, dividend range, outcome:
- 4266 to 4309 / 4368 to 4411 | 1.17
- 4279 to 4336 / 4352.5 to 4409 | 1.15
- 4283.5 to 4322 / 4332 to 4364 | 1.22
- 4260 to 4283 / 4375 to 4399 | 1.04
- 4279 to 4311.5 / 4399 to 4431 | 1.30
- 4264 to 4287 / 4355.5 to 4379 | 1.15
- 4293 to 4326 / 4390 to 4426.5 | 1.24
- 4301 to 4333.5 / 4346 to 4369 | 1.20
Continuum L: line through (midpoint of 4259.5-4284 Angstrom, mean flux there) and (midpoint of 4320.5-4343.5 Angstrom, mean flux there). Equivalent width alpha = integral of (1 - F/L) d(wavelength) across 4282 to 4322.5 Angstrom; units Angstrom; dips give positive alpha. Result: 4.2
